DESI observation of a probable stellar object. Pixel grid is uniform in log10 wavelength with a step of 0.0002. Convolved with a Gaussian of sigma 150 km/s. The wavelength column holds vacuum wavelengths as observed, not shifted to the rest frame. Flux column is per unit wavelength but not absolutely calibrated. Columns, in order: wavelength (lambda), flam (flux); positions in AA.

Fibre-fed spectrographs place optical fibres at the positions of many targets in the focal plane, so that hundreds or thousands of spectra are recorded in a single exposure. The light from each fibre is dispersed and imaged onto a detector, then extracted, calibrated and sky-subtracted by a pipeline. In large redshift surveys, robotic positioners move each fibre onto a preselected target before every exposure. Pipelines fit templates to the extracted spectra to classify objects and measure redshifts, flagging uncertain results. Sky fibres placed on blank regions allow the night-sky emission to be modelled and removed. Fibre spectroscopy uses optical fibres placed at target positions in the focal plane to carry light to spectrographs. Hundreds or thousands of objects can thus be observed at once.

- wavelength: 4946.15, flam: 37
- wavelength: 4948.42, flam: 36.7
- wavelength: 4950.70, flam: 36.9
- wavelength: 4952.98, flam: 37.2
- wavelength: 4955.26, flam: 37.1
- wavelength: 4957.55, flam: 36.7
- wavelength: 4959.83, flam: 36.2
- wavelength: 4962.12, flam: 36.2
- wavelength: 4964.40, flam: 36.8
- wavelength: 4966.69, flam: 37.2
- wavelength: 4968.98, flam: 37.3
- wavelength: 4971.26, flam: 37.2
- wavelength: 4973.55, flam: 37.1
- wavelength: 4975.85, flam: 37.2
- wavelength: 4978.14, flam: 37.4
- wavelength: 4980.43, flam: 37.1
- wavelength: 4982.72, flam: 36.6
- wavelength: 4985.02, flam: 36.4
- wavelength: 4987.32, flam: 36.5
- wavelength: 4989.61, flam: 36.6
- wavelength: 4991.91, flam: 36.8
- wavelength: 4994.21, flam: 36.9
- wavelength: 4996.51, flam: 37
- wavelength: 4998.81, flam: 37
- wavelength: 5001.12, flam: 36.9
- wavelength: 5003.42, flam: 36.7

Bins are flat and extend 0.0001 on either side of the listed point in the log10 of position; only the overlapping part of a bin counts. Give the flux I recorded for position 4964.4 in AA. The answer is 36.8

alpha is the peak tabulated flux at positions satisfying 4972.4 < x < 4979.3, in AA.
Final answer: 37.4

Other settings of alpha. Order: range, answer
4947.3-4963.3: 37.2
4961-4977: 37.3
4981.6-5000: 37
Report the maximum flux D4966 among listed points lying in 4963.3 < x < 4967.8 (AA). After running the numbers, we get 37.2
